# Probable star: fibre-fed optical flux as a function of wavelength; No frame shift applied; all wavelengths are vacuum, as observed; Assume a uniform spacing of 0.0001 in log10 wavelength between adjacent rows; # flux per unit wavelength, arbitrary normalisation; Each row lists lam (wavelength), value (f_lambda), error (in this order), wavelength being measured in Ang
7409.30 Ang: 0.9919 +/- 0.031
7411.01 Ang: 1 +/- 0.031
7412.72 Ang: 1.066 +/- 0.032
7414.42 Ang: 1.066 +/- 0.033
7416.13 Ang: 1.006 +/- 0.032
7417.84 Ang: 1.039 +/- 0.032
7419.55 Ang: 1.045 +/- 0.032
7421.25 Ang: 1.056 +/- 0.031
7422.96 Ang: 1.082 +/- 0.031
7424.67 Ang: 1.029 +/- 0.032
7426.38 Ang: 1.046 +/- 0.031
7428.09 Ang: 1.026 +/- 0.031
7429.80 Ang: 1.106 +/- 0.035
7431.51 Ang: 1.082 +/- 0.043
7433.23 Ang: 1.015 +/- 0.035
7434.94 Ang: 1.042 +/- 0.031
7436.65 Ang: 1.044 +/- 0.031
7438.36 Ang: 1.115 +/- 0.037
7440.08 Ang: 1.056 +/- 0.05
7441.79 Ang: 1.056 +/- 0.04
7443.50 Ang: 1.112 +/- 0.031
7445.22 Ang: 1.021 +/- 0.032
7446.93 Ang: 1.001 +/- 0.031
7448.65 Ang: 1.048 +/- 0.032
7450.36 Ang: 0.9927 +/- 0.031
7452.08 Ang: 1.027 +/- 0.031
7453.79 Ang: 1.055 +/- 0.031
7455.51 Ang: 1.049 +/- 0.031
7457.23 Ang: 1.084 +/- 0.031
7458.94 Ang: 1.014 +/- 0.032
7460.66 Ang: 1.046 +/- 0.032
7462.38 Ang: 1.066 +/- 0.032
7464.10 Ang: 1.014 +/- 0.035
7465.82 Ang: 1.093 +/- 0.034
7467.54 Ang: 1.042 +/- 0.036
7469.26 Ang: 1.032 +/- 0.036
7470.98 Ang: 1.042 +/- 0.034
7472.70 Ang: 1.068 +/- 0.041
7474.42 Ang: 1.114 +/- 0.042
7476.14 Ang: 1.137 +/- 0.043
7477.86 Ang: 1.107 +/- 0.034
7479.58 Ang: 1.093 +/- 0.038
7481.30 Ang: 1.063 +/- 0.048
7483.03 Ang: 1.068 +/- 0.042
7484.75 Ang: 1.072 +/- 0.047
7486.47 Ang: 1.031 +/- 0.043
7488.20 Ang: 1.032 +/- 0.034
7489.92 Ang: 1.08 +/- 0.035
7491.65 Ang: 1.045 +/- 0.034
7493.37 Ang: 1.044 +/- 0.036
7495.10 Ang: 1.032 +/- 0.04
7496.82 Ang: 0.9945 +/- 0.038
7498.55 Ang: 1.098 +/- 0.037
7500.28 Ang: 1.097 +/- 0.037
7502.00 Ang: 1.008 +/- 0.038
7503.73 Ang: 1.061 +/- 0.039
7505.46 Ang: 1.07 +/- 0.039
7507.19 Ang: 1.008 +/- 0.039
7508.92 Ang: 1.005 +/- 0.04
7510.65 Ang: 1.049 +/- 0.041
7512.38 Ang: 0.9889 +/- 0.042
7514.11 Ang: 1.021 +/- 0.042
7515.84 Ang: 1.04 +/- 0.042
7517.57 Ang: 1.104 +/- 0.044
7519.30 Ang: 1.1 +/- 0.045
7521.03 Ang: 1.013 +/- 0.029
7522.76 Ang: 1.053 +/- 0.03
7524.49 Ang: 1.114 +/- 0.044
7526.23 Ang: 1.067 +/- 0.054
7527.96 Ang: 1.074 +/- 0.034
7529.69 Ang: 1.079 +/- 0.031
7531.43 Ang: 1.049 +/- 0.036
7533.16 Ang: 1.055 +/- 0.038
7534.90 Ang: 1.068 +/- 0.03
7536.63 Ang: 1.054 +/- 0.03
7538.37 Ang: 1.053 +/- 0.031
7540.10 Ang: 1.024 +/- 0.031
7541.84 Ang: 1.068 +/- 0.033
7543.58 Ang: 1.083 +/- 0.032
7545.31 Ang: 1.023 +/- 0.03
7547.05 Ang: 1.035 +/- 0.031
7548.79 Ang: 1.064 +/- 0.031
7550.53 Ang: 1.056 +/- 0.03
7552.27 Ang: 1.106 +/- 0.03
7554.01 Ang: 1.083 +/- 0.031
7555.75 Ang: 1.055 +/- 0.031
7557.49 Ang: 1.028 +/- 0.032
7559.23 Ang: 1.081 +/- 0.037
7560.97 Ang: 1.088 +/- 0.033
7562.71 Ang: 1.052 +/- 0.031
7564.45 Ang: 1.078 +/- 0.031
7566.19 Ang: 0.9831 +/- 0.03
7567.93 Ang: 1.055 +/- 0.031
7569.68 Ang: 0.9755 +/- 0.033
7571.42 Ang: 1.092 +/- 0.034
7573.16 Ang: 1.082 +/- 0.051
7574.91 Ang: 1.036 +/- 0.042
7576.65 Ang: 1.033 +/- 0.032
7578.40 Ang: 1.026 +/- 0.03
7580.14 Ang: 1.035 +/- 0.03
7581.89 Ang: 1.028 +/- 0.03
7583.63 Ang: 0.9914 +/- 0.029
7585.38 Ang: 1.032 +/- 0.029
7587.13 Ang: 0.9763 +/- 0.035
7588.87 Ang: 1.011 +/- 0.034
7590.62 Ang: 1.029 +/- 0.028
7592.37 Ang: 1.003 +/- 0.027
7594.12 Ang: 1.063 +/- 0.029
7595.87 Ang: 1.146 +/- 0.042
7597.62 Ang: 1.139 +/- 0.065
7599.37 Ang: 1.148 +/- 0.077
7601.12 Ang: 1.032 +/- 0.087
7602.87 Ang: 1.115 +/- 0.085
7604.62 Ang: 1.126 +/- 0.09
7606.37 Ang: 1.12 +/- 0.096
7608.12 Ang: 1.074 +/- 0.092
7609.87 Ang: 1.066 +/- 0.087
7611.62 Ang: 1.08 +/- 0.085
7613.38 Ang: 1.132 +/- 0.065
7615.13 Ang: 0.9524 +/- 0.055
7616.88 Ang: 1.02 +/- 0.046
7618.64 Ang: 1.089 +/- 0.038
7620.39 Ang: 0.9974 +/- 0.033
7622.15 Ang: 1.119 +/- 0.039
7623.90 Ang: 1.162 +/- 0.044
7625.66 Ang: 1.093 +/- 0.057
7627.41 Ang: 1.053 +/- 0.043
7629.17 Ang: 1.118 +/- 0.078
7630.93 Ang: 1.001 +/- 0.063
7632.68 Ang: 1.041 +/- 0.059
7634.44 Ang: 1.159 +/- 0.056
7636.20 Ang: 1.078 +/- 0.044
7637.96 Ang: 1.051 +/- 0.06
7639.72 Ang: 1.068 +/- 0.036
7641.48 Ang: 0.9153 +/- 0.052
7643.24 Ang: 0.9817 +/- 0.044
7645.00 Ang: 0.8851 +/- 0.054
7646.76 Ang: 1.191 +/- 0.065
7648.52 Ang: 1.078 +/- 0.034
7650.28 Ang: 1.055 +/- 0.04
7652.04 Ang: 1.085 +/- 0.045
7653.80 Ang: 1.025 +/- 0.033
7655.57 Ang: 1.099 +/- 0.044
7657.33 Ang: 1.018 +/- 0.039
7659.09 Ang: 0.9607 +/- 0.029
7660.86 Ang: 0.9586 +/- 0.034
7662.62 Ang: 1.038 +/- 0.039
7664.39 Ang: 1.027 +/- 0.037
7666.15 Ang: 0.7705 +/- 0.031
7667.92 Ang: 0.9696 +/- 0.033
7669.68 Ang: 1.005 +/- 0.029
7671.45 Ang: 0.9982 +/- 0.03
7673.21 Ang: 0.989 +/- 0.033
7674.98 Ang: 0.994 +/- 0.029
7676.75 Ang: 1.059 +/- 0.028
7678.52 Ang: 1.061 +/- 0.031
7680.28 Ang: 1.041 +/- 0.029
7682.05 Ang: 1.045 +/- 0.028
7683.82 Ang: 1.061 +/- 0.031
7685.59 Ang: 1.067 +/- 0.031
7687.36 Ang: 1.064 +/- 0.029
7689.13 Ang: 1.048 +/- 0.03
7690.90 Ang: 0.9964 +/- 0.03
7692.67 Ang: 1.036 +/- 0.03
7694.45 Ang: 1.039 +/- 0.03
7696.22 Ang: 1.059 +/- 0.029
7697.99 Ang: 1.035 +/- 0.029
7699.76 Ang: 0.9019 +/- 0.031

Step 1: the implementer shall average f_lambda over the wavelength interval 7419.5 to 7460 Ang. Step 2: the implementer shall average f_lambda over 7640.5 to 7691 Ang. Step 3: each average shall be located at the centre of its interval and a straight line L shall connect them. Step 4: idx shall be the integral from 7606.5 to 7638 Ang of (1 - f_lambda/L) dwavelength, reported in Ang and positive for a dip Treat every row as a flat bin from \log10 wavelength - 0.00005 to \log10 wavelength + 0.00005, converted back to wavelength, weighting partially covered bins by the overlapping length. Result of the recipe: -1.5 Ang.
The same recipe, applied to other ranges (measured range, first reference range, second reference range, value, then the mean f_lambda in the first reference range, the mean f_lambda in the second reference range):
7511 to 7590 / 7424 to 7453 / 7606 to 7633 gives 0.9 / 1.05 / 1.07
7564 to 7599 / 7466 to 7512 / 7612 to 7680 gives 0.1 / 1.06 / 1.03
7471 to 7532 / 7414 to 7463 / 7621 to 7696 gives -0.8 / 1.05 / 1.04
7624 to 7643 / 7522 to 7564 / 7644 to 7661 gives -0.3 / 1.06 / 1.04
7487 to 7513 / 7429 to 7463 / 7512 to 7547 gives 0.3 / 1.05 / 1.06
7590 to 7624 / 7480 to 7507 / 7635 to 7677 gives -1.8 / 1.05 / 1.01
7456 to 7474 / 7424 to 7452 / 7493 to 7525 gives -0.1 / 1.05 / 1.05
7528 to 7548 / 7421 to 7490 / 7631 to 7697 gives -0.2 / 1.06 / 1.03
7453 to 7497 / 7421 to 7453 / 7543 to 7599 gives -0.4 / 1.05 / 1.05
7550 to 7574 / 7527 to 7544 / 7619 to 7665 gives 0.0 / 1.06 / 1.05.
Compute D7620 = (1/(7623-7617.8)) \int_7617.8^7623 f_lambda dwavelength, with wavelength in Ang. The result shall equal 1.07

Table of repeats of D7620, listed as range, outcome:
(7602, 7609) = 1.11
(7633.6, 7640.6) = 1.09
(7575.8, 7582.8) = 1.03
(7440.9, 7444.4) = 1.08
